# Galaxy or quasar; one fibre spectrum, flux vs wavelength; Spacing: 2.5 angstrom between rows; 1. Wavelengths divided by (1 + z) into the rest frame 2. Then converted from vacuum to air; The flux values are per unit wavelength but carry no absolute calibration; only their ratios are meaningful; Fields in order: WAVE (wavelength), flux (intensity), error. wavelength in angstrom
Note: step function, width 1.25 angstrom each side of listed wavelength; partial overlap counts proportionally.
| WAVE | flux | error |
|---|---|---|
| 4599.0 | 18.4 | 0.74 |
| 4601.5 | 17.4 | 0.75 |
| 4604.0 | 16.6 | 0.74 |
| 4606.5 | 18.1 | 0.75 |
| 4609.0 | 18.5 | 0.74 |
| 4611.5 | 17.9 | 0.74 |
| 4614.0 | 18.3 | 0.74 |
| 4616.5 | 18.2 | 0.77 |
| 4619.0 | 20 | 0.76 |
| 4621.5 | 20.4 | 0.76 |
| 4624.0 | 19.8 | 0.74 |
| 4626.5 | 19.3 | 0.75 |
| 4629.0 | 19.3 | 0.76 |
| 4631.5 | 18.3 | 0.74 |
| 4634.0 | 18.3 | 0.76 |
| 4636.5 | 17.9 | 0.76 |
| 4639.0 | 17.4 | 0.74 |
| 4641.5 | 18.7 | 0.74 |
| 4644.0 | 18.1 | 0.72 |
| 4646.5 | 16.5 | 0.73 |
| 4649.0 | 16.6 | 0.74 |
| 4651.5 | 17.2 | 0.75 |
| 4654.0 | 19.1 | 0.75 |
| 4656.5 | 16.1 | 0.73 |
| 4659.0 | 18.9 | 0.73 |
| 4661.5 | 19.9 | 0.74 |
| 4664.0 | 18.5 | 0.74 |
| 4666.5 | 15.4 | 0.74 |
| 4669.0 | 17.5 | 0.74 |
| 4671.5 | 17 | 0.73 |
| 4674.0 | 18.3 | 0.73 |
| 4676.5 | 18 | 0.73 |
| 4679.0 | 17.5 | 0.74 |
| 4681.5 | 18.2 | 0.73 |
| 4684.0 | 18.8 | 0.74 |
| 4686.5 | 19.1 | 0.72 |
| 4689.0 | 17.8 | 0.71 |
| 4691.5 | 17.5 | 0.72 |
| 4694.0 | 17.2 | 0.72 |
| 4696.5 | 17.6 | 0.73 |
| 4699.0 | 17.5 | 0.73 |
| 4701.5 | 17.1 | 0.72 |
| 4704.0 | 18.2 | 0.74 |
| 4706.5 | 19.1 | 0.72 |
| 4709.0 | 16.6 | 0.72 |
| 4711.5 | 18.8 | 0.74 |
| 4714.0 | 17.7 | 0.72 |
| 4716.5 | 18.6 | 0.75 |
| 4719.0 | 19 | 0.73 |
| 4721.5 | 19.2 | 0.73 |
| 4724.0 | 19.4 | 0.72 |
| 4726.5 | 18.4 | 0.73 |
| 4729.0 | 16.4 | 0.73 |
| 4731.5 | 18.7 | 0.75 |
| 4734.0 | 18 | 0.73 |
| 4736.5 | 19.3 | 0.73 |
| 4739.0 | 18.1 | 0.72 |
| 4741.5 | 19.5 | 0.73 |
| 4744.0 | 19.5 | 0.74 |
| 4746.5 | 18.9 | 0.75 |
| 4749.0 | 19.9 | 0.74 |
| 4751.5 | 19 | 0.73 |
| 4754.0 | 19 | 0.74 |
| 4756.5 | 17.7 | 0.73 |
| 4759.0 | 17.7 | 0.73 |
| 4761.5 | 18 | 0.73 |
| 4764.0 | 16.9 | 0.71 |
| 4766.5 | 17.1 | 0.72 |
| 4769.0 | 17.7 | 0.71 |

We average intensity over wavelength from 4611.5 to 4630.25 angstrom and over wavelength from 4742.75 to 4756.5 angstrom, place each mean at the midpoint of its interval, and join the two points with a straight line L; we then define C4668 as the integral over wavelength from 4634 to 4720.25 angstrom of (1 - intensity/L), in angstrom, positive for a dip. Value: 5.9 angstrom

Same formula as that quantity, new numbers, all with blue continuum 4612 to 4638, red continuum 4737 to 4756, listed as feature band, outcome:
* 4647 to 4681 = 2.3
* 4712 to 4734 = 0.7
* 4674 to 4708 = 1.9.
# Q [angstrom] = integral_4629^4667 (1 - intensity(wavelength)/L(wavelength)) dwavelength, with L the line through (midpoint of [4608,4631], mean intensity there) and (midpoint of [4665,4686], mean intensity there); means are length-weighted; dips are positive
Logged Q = 0.9 angstrom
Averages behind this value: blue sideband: 19.1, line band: 17.9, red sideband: 17.7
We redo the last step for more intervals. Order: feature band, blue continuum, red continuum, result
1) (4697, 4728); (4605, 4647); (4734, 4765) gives 0.5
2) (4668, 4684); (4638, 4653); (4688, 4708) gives -0.2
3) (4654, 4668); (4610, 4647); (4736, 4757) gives 0.6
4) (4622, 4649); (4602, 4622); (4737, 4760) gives 0.2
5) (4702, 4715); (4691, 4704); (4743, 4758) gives -0.2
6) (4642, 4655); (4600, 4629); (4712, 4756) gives 0.8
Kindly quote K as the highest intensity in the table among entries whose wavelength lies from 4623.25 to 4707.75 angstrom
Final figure 19.9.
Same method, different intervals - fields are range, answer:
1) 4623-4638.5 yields 19.8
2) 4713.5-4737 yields 19.4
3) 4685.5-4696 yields 19.1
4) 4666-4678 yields 18.3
